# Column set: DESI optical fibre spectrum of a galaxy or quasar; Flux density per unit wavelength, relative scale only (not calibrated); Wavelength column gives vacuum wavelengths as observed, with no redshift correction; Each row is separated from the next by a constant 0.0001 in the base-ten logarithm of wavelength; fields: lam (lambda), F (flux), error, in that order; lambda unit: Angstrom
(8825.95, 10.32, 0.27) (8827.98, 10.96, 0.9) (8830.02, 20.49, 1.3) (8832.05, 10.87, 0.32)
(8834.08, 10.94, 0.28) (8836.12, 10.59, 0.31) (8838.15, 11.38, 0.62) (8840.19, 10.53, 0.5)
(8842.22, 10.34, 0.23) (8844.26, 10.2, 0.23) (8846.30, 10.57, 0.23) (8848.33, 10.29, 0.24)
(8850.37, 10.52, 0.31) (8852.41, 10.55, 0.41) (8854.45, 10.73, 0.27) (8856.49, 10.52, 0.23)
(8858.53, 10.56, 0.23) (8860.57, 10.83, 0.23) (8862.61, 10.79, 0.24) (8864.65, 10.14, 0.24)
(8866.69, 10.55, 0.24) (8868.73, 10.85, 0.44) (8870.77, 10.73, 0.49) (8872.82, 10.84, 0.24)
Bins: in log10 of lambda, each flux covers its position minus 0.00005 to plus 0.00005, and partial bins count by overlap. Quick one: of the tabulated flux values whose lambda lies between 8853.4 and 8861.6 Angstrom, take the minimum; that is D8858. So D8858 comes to 10.52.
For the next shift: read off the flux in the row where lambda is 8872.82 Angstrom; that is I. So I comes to 10.84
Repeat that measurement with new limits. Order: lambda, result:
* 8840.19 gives 10.53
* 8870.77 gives 10.73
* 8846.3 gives 10.57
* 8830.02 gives 20.49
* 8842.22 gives 10.34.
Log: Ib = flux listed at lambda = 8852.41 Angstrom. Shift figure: 10.55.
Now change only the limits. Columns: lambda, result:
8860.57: 10.83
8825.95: 10.32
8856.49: 10.52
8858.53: 10.56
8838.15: 11.38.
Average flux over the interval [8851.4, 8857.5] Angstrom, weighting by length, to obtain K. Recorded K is 10.6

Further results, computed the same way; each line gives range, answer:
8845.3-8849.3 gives 10.4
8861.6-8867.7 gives 10.5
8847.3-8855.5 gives 10.5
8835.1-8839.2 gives 11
